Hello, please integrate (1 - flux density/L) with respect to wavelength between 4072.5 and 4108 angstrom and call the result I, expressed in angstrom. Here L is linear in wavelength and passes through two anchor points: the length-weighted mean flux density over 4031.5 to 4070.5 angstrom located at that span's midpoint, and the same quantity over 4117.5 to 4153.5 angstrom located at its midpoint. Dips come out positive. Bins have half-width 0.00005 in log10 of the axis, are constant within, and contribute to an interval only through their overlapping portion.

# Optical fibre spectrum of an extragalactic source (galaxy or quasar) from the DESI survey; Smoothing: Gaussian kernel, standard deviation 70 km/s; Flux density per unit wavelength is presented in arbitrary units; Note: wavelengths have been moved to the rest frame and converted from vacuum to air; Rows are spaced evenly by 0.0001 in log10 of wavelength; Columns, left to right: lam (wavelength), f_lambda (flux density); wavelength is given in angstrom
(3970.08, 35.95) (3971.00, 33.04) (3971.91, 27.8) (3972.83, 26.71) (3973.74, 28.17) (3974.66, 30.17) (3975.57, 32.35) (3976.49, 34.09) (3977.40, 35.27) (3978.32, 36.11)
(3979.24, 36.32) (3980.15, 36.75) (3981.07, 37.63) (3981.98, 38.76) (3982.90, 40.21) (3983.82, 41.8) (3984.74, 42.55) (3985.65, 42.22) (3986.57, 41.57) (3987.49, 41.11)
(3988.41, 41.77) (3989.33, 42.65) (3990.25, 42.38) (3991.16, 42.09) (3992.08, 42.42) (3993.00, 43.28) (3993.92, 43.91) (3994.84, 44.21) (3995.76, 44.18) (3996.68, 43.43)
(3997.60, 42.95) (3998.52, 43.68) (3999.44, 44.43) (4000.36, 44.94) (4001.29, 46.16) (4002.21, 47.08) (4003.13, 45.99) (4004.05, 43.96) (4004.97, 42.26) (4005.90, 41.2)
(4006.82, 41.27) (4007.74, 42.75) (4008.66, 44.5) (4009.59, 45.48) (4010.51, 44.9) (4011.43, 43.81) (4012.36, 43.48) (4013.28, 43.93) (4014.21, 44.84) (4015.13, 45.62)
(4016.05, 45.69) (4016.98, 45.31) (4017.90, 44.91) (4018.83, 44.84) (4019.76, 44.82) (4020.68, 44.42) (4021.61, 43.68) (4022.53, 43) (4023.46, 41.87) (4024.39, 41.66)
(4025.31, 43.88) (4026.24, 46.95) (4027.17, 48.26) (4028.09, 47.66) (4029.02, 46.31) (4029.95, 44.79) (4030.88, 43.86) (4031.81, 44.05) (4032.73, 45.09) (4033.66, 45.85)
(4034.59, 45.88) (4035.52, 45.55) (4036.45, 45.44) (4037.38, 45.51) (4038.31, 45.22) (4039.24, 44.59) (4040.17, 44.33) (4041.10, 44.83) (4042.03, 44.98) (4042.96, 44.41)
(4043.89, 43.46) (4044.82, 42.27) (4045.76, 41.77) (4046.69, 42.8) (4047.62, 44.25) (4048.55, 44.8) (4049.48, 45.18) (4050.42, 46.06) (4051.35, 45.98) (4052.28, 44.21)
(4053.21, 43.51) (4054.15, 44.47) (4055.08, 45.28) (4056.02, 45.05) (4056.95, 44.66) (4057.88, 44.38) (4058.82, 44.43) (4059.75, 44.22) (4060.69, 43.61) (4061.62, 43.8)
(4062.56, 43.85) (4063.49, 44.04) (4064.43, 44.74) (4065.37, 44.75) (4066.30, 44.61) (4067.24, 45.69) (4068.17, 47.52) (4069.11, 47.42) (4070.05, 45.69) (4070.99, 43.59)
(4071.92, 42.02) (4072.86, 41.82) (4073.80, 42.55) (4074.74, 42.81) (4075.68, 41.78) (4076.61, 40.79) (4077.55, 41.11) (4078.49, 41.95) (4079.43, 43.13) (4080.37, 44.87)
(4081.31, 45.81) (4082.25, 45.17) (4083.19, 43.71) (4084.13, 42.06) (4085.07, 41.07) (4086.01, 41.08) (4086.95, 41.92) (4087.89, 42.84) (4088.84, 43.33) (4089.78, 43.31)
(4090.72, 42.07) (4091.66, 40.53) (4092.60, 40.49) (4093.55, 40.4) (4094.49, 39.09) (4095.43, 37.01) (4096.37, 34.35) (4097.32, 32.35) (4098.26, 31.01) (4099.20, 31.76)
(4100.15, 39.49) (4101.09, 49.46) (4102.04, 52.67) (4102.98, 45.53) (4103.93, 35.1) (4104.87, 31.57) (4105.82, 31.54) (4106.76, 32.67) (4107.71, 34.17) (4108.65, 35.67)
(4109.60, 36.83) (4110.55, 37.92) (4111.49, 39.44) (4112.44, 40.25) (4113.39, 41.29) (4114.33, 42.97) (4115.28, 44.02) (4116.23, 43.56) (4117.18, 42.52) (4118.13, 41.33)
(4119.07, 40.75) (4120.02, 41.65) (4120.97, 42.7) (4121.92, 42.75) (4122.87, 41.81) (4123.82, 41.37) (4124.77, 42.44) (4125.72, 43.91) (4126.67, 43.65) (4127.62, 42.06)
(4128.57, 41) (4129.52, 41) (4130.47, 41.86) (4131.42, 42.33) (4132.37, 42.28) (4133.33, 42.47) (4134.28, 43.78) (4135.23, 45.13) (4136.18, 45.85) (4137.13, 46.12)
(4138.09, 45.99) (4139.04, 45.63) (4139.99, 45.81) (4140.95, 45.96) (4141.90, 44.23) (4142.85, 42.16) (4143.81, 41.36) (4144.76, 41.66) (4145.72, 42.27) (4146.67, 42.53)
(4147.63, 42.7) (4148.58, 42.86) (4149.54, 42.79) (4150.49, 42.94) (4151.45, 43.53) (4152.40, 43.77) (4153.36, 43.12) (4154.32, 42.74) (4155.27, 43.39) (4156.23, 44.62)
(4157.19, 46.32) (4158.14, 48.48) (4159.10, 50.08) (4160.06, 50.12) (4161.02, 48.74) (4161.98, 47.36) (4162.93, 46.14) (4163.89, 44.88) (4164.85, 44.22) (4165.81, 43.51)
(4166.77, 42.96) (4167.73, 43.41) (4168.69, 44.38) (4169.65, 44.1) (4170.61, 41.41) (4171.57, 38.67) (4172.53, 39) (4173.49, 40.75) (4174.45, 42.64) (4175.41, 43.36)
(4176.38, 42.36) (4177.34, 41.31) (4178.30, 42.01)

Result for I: 2.9 angstrom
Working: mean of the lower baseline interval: 44.7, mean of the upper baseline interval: 43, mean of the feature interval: 40.3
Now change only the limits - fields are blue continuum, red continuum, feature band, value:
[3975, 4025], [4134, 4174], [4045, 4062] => -0.5 angstrom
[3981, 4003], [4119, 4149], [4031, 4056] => -1.0 angstrom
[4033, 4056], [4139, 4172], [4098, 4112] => 2.1 angstrom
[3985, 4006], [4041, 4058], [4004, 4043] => -0.6 angstrom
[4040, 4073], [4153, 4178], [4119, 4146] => 0.7 angstrom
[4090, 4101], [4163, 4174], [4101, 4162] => -3.7 angstrom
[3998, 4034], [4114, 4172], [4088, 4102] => 1.5 angstrom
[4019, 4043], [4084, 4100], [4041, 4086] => -2.4 angstrom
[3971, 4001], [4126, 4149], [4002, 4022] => -2.2 angstrom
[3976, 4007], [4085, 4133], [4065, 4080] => -1.1 angstrom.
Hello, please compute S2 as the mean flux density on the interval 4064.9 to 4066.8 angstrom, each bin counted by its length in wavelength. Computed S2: 44.7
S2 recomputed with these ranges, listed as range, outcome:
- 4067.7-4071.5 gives 46.1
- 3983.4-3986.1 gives 42.3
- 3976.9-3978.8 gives 35.6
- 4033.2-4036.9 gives 45.6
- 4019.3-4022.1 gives 44.4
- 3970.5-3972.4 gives 30.4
